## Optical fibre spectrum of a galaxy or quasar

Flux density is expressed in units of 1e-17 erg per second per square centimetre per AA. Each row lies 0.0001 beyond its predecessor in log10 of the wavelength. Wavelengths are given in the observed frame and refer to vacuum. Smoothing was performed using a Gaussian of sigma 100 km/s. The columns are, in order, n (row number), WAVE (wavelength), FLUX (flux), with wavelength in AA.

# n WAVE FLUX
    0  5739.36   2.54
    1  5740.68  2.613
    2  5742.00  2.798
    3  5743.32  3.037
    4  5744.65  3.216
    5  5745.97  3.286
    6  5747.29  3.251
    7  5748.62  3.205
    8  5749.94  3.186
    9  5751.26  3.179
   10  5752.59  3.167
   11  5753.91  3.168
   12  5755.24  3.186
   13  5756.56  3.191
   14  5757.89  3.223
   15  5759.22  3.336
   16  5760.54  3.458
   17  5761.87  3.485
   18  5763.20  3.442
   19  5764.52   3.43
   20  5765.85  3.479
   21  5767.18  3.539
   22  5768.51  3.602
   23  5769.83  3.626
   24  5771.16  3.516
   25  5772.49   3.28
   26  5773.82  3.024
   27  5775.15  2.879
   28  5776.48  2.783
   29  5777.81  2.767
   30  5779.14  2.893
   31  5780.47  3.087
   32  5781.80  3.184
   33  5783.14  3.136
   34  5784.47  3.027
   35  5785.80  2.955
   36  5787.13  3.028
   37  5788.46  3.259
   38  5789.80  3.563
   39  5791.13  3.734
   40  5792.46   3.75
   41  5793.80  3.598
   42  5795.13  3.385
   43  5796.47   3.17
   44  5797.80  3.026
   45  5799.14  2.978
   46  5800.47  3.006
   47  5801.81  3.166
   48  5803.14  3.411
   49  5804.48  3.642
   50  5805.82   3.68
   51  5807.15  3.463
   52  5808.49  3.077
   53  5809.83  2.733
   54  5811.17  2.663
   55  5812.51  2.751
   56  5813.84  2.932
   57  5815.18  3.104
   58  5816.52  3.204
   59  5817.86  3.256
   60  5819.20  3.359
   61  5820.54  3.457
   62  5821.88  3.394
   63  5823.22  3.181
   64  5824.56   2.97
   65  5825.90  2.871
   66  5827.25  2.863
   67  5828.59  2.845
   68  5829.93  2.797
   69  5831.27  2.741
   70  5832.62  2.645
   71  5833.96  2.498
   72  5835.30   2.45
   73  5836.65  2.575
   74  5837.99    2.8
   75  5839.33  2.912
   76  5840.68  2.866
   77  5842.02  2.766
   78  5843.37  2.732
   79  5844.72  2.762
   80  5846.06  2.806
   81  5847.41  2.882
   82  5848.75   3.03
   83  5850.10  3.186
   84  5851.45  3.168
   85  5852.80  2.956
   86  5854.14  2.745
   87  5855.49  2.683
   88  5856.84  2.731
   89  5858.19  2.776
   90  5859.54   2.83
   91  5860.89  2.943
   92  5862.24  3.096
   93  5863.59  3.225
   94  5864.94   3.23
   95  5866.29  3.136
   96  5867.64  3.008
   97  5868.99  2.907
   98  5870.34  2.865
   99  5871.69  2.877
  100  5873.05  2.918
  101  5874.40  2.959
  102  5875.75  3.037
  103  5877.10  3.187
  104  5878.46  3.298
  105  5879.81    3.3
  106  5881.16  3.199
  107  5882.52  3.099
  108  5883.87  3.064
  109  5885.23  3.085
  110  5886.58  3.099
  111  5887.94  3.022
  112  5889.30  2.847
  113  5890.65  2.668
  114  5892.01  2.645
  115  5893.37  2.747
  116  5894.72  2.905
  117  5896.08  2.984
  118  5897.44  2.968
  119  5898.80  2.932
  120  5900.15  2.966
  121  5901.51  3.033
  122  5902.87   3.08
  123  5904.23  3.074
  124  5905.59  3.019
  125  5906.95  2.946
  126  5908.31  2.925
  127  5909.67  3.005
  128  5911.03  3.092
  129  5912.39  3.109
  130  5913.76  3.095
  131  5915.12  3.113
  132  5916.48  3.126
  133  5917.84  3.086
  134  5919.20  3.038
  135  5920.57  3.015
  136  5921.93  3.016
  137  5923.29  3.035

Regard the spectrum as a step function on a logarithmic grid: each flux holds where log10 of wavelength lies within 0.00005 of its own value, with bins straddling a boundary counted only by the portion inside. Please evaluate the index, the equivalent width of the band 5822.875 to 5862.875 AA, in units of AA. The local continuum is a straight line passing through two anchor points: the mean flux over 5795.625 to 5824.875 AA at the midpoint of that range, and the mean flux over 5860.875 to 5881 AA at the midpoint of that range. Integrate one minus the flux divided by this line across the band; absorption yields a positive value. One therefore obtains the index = 3.64 AA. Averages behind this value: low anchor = 3.17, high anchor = 3.07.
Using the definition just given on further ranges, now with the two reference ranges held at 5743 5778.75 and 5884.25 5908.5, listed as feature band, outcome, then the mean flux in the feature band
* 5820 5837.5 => 1.3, 2.86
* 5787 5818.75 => -0.8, 3.24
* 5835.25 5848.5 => 1.3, 2.78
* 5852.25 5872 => 0.6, 2.94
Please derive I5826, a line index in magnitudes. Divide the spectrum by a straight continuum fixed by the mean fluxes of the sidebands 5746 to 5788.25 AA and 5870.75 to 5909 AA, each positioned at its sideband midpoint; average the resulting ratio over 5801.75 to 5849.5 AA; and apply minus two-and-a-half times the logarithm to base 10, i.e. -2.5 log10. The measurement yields 0.05 mag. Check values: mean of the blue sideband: 3.22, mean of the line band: 2.98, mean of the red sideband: 2.99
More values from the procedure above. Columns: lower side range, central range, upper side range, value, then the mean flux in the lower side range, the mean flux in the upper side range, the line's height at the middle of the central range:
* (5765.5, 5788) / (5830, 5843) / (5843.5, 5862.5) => 0.10 mag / 3.16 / 2.89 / 2.95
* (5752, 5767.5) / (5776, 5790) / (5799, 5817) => 0.07 mag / 3.34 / 3.13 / 3.24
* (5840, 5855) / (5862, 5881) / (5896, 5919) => -0.05 mag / 2.9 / 3.03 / 2.95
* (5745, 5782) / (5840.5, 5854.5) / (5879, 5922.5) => 0.07 mag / 3.25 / 3.01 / 3.1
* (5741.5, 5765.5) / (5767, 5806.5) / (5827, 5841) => -0.08 mag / 3.24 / 2.72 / 3.03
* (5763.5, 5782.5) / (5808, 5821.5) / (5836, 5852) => -0.02 mag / 3.22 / 2.87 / 3.02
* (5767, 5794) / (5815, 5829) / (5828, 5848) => -0.10 mag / 3.24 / 2.74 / 2.88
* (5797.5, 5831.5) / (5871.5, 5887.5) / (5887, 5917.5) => -0.03 mag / 3.1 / 2.97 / 3.01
